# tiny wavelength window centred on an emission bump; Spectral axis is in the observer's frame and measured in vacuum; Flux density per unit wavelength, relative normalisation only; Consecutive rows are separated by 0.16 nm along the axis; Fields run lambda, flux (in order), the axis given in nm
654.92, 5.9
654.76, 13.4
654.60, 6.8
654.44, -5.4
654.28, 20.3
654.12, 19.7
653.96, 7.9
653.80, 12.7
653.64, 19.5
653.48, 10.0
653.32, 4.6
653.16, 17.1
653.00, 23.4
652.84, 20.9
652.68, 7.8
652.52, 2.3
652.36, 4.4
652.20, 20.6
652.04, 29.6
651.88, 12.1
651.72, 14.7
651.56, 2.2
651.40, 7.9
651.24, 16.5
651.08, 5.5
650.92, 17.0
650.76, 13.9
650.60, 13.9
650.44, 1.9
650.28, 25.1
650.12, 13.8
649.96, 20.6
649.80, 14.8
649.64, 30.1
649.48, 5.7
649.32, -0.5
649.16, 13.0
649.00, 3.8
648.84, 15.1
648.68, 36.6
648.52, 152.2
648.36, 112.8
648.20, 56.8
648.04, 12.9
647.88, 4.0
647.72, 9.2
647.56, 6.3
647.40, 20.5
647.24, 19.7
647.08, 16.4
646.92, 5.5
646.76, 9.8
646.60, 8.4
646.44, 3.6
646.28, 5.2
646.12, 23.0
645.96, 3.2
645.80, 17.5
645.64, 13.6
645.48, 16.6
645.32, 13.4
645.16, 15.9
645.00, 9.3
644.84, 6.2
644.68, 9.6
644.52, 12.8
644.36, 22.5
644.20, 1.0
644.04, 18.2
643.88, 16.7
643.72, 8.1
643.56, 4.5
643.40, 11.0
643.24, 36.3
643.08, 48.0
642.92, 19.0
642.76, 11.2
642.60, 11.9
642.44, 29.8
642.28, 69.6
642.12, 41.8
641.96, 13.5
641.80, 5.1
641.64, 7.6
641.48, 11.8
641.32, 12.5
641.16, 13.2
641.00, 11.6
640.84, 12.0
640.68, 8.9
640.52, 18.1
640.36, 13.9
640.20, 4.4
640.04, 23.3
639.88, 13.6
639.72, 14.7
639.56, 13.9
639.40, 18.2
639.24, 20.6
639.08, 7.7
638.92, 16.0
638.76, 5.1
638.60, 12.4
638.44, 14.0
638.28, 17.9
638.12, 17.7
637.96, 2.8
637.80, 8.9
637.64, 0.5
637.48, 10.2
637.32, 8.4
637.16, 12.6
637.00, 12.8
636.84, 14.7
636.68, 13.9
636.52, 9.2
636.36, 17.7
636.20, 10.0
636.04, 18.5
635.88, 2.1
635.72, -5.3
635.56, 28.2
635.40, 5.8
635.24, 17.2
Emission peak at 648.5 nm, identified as [O III]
